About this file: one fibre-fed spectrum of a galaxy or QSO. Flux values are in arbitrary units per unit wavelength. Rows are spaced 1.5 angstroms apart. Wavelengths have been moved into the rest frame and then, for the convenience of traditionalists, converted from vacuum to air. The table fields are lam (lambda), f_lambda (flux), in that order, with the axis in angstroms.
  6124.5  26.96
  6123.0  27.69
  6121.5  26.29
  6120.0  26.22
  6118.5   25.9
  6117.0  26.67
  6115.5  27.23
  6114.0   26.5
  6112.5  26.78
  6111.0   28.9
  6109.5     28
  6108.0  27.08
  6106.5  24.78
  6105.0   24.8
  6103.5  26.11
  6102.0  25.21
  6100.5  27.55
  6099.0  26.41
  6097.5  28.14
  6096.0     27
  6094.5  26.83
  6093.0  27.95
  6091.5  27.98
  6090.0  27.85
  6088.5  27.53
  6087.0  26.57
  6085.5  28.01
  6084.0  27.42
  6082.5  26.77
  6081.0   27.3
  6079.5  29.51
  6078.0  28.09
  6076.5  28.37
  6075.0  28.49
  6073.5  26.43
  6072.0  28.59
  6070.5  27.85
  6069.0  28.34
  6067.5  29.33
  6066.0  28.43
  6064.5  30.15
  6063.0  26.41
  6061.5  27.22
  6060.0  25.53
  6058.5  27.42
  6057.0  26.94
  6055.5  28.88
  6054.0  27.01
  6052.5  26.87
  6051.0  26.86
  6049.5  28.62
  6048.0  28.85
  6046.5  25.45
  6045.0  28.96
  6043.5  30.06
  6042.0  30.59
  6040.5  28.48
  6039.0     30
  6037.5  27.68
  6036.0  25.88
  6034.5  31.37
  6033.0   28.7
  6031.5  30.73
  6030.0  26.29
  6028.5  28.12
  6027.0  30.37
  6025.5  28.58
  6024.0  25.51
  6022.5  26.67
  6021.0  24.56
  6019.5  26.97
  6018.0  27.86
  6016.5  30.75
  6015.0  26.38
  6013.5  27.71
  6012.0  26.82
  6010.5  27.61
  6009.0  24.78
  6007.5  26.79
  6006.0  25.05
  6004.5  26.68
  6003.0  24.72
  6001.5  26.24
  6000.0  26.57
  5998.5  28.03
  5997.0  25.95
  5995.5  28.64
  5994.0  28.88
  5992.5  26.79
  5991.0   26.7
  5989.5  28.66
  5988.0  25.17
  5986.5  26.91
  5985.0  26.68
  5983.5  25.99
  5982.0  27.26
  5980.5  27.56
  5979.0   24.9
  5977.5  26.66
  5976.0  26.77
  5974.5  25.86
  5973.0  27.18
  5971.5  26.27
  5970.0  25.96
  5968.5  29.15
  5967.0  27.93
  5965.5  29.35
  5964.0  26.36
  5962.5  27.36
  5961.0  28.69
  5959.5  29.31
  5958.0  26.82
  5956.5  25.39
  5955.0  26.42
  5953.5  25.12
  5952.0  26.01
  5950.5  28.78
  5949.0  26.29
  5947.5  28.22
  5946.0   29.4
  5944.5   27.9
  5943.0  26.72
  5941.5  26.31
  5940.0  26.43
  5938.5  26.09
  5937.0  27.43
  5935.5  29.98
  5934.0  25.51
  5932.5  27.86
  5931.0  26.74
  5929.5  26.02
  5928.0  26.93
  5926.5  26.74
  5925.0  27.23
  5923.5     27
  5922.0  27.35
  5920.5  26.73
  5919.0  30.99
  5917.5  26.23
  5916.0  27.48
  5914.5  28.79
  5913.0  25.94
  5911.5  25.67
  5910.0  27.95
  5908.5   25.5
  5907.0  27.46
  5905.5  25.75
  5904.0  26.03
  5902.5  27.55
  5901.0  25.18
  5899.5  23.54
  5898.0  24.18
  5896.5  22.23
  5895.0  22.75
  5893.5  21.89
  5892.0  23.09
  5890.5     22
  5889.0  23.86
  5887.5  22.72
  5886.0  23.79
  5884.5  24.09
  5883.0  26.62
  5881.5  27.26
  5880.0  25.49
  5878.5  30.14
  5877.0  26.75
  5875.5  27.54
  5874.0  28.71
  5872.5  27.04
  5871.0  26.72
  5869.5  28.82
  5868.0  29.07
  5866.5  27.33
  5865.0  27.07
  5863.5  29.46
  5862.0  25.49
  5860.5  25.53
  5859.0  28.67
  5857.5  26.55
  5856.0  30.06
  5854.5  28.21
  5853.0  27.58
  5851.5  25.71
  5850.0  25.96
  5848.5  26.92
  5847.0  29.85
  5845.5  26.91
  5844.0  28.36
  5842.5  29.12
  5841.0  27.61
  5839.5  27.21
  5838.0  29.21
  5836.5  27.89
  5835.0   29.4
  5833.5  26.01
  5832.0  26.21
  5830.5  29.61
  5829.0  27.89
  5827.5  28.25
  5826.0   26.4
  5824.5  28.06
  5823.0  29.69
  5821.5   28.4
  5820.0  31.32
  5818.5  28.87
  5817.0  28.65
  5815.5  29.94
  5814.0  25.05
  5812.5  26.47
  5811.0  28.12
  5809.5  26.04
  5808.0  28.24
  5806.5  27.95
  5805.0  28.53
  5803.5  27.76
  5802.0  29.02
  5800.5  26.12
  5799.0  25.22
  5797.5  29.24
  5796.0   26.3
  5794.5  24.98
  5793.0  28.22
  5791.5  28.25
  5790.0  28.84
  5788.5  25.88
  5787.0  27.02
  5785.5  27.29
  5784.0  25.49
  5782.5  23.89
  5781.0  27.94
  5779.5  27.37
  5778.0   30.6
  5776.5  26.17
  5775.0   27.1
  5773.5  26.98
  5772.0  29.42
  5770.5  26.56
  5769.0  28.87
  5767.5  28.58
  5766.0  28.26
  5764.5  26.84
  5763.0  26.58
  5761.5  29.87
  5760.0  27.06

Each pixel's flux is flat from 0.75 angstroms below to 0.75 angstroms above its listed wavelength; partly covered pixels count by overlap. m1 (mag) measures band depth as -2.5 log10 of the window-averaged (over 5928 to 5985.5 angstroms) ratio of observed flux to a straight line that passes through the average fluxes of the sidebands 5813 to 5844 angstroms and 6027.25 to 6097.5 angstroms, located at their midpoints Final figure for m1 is 0.04 mag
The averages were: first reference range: 28.2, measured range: 27.1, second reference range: 28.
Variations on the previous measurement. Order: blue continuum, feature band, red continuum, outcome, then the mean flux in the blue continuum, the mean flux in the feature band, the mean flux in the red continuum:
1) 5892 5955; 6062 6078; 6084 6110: -0.053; 26.5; 28.2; 26.9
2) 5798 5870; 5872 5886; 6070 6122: 0.033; 27.8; 26.9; 27.2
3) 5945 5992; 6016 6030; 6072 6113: -0.016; 27.1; 27.6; 27.3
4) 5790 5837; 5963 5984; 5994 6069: 0.029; 27.8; 27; 27.7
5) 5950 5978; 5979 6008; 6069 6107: 0.016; 27.1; 26.8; 27.3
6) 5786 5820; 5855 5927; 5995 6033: 0.043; 27.6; 26.3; 27.2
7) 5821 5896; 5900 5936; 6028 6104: 0.010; 27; 27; 27.9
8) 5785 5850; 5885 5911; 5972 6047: 0.132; 27.8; 24.4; 27.4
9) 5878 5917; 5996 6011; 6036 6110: 0.017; 25.2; 26.3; 27.6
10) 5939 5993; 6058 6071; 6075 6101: -0.014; 27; 27.9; 27.6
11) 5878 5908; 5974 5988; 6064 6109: -0.019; 24.7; 26.4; 27.5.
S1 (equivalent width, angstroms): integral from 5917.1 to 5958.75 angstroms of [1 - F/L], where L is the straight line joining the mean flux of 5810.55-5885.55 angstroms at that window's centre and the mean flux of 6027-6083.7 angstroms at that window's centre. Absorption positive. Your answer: 1.21 angstroms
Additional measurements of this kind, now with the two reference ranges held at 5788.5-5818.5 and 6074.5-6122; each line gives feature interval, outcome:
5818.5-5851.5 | -0.72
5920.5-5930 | 0.16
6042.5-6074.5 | -0.78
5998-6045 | -0.73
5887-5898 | 1.87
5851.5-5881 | -0.22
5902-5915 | 0.33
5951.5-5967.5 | 0.09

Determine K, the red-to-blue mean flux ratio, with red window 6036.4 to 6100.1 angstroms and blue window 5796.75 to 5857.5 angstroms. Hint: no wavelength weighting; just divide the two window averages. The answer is 1.0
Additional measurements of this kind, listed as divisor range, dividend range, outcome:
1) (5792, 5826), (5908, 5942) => 0.97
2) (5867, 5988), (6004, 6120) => 1.04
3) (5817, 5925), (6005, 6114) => 1.03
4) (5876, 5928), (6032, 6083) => 1.09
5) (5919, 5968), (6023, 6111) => 1.02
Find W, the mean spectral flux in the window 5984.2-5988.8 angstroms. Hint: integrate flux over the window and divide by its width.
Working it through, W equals 26.3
